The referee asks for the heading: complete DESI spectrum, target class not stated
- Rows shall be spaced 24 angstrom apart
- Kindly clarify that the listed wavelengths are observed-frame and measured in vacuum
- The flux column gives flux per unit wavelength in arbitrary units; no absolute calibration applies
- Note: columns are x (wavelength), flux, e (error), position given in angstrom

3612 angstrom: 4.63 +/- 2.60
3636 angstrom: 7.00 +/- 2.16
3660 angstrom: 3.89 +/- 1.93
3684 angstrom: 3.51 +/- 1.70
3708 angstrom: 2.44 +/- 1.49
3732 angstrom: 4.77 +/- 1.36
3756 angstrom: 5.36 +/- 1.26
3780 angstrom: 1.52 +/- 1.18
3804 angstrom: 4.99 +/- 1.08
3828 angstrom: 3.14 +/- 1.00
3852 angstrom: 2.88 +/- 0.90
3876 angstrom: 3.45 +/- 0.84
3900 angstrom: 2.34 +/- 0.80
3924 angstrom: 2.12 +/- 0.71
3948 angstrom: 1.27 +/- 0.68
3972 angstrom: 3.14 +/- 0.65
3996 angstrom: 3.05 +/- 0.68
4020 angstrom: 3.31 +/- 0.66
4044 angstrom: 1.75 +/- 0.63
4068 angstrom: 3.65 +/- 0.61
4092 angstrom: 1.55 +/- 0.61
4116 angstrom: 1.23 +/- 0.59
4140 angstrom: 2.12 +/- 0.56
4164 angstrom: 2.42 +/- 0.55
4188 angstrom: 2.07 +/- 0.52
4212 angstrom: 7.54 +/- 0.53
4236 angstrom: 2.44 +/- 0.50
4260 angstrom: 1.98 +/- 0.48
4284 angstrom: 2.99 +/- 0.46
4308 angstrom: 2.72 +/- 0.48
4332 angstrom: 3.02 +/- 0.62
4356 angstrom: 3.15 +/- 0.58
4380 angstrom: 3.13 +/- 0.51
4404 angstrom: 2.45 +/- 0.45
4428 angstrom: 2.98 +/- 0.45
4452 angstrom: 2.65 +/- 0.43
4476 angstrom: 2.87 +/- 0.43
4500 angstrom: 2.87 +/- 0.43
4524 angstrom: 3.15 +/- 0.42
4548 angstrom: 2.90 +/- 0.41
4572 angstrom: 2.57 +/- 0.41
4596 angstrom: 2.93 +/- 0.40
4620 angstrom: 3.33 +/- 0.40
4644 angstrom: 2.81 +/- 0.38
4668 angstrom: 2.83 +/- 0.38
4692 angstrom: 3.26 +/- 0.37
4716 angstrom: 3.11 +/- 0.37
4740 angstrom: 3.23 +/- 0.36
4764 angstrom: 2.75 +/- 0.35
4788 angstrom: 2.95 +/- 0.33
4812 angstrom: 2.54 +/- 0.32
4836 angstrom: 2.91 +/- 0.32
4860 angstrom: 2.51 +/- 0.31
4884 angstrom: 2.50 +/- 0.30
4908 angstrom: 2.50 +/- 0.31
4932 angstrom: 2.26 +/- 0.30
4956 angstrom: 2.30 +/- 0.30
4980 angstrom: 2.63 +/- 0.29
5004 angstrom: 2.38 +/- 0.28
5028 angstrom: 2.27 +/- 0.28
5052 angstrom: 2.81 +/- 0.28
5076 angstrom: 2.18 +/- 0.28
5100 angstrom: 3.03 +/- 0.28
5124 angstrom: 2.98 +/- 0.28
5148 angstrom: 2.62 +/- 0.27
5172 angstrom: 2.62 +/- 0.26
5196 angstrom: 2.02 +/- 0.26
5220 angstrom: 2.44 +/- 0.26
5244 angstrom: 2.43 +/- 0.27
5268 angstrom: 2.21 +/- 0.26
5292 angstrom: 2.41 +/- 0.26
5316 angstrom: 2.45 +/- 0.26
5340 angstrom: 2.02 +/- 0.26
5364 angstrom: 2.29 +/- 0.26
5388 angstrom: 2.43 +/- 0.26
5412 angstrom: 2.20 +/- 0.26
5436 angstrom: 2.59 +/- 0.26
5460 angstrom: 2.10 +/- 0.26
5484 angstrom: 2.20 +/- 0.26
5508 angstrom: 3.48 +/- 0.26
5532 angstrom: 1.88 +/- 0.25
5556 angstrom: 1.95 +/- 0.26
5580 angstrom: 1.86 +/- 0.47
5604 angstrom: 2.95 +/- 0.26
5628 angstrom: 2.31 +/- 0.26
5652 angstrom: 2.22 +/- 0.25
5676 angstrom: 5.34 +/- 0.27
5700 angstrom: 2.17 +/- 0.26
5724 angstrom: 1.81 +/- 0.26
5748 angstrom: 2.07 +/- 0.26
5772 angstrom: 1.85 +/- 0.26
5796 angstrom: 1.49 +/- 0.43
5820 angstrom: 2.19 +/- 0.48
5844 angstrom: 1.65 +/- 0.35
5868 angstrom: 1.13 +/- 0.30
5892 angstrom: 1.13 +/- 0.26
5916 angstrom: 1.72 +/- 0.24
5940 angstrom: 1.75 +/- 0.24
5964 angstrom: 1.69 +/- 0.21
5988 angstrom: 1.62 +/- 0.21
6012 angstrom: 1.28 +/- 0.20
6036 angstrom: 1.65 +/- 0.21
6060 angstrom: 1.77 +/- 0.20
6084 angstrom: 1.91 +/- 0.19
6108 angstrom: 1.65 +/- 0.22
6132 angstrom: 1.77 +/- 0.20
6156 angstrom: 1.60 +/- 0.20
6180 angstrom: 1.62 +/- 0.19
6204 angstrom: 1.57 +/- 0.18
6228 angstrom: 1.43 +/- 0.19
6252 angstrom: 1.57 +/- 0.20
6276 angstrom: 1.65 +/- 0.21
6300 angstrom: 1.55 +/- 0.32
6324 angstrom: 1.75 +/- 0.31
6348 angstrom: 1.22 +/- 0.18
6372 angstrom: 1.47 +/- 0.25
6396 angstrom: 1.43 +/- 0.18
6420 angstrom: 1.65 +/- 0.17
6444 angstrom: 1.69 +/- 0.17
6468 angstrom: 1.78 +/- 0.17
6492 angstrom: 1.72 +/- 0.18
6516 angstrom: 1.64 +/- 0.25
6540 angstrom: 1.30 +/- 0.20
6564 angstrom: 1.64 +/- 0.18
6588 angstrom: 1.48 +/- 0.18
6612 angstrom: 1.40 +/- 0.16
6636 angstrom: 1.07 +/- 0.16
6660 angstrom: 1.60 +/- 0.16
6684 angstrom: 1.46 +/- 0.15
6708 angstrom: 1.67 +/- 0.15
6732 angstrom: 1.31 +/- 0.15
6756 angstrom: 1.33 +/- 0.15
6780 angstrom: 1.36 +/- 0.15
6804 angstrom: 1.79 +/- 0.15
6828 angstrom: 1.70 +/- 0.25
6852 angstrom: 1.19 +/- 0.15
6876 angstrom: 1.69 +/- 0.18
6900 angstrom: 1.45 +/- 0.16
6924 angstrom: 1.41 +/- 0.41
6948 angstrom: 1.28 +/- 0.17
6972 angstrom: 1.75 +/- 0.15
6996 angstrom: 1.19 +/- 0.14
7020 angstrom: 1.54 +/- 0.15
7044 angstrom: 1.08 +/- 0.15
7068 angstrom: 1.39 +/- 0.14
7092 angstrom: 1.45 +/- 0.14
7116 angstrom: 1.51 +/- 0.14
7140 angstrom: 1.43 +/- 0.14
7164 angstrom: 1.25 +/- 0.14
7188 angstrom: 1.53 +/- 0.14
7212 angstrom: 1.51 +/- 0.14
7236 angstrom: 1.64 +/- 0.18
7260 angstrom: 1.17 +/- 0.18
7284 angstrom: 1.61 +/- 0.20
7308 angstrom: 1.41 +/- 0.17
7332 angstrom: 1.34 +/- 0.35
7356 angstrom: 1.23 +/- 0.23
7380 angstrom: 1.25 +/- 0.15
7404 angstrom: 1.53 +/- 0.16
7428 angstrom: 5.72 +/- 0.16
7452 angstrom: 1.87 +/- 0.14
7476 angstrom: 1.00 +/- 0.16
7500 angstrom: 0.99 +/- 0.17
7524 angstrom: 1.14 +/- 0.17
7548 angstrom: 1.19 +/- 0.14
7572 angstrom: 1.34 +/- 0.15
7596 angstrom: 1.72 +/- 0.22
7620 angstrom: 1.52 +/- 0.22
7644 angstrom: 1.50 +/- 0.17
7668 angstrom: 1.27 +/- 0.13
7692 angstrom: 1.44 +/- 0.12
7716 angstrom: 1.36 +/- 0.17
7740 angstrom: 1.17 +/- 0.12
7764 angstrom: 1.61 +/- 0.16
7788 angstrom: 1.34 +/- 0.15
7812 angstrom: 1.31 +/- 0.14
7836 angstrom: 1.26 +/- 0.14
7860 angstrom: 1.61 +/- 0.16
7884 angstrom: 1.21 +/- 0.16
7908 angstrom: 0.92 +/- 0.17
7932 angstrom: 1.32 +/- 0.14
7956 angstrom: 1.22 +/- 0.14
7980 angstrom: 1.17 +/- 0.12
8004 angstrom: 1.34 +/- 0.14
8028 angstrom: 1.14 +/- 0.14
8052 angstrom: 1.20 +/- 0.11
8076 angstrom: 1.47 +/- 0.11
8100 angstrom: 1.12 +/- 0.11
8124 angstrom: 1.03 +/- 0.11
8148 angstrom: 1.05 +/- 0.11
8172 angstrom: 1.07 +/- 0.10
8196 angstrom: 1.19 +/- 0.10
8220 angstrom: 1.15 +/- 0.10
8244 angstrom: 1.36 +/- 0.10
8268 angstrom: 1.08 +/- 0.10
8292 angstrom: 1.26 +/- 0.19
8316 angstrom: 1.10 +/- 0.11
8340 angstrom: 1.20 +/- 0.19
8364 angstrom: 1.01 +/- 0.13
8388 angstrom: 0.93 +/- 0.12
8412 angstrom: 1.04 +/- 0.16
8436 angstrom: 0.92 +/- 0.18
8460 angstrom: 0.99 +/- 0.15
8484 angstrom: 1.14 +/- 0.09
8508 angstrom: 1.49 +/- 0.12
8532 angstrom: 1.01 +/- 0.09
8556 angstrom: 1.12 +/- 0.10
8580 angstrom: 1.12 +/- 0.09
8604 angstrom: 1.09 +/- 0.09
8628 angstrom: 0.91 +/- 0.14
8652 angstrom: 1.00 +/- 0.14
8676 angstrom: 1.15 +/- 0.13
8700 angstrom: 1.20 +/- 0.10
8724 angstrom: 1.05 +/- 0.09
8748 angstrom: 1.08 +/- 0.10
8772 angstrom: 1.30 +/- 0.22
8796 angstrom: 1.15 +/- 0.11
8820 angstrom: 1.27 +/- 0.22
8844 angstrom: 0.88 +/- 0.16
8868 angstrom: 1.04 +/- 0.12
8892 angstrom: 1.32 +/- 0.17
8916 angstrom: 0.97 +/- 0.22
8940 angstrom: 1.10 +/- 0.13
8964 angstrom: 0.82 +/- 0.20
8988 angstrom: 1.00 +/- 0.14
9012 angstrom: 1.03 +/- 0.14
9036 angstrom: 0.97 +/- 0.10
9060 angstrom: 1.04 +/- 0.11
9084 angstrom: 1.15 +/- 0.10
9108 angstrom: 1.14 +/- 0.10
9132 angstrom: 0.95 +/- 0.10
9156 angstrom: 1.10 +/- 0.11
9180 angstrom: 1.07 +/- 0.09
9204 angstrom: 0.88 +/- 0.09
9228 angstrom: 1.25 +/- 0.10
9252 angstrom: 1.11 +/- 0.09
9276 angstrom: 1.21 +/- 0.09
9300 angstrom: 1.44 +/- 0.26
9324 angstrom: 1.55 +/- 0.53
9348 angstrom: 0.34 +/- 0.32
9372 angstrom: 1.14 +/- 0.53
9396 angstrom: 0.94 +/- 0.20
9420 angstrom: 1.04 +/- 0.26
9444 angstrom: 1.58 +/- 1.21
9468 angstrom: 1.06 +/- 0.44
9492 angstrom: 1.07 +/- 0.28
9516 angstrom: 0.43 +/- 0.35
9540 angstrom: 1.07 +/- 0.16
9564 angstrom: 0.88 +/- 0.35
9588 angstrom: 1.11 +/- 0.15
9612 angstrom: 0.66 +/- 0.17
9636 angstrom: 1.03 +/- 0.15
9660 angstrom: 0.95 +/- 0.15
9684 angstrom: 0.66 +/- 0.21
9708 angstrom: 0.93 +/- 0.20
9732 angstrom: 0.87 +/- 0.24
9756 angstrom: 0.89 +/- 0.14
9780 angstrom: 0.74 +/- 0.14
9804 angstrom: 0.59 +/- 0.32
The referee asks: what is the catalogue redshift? 0.13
